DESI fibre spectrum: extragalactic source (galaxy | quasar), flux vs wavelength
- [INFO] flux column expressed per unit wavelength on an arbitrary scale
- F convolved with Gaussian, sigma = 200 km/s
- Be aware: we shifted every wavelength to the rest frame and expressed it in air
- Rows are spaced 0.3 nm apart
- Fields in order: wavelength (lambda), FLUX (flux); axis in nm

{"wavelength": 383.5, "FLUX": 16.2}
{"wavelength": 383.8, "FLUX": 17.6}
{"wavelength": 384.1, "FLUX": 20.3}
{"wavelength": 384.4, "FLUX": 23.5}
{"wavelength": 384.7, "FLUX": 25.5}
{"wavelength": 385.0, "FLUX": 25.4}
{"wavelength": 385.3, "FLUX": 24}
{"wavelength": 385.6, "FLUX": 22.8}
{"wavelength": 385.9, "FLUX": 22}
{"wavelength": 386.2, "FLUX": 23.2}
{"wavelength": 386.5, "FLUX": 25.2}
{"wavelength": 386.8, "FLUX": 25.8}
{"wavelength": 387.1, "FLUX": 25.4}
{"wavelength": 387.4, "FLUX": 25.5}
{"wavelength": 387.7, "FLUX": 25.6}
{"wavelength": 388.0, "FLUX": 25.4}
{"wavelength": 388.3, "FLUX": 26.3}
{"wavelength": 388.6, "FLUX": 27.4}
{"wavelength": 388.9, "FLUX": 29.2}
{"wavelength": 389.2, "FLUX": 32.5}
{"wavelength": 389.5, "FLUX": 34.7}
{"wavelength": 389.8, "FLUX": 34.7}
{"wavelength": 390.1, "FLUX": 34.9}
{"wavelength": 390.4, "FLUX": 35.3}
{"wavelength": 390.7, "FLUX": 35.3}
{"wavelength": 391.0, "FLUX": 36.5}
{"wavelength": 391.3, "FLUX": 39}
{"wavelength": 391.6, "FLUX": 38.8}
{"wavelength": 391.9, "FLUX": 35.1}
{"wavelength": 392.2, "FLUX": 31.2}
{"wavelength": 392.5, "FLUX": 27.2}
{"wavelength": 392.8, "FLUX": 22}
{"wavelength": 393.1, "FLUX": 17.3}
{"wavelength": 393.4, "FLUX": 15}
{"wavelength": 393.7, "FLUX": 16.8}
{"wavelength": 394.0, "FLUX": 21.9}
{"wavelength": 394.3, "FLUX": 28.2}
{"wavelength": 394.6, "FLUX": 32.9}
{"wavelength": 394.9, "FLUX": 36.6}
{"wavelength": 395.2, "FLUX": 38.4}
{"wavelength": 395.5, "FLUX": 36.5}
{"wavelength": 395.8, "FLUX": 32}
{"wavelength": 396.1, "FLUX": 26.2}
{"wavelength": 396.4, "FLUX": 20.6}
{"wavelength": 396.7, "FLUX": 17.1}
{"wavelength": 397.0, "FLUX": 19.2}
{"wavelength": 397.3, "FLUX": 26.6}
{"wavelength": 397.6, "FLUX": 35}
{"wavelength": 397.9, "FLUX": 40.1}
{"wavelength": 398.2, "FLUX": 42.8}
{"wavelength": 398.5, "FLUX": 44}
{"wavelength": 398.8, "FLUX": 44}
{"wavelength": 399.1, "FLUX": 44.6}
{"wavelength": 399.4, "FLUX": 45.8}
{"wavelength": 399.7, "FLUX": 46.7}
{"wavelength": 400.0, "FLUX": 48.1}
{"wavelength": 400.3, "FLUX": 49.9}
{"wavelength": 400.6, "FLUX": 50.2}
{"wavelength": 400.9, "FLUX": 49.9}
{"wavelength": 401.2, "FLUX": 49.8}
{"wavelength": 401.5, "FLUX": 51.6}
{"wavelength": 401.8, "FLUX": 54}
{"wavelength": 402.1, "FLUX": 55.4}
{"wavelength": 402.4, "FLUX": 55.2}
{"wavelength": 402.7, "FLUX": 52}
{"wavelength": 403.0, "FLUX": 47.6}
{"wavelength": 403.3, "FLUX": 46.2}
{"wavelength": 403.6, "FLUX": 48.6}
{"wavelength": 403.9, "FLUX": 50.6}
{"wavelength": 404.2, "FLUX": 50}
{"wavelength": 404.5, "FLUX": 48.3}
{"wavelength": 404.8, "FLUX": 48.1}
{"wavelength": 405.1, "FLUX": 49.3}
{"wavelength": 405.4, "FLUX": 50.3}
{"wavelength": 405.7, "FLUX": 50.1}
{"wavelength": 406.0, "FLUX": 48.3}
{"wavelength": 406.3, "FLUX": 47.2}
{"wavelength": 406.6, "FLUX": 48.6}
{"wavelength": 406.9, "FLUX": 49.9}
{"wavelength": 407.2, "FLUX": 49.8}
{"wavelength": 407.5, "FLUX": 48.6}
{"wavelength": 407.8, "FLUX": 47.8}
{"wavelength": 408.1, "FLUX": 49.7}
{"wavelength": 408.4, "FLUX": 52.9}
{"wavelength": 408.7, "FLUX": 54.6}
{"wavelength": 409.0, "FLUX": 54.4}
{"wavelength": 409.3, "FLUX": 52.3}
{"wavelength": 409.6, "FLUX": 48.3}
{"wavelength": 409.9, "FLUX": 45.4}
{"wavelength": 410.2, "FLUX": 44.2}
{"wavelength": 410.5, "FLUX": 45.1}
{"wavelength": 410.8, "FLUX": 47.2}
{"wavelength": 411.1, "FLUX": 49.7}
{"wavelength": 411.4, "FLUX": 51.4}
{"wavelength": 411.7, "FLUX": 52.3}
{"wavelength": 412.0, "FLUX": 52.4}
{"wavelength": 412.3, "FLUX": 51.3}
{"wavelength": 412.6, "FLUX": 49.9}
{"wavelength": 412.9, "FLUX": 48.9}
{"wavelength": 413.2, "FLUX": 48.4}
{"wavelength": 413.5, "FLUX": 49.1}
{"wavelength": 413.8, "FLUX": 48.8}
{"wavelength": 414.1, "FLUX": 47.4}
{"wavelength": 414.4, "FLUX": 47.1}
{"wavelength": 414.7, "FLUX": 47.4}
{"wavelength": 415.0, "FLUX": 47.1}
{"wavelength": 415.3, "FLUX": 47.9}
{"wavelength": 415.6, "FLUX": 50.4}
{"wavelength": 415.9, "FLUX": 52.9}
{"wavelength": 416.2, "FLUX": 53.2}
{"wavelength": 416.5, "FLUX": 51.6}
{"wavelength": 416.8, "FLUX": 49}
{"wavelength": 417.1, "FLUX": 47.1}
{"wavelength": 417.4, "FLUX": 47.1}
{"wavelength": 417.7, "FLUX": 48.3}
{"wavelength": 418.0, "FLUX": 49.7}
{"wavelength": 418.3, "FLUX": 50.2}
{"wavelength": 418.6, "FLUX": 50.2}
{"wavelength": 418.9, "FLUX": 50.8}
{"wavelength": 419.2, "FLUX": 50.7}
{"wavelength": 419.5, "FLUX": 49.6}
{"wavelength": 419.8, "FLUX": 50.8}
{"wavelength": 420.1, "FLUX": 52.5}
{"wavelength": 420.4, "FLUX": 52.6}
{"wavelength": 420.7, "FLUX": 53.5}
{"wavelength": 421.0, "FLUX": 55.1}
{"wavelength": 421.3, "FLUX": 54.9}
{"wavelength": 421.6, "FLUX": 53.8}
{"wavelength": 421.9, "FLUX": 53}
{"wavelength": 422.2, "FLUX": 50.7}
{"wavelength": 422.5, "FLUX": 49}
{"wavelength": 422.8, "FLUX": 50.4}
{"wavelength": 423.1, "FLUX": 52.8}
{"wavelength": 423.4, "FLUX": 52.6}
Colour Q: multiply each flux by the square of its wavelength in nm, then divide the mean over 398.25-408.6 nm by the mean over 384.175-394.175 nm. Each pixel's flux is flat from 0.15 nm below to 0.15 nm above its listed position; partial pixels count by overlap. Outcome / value 1.92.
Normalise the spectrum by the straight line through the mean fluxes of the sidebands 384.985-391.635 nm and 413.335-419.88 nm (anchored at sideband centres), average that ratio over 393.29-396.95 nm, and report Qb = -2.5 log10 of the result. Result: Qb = 0.26 mag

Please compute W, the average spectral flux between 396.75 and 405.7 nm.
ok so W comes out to 46.1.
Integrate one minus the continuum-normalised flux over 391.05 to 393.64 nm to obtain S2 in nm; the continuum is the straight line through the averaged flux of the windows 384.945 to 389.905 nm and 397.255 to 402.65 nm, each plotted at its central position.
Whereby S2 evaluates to 0.46 nm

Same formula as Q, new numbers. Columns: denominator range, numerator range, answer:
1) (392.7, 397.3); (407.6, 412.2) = 2.11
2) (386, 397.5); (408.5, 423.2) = 1.99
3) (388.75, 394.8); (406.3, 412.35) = 1.81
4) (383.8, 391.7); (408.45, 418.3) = 1.98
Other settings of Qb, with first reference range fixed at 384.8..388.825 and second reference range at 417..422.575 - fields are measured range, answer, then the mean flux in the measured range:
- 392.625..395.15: 0.25 mag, 24.4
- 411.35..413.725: -0.11 mag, 50.4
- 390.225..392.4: -0.24 mag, 35.7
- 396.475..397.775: 0.33 mag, 24.6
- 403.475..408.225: -0.22 mag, 49.1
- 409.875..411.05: -0.05 mag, 45.8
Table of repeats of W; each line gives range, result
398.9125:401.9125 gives 48.9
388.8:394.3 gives 29.8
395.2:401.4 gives 38.6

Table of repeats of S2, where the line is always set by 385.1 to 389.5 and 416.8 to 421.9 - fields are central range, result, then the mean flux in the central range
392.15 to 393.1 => 0.17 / 24.8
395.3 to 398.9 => 0.20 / 31.9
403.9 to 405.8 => -0.46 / 49.4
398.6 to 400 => -0.40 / 45.5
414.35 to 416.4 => -0.07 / 49.6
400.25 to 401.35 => -0.40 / 50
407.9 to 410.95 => -0.43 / 49.4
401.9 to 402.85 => -0.41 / 54.2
